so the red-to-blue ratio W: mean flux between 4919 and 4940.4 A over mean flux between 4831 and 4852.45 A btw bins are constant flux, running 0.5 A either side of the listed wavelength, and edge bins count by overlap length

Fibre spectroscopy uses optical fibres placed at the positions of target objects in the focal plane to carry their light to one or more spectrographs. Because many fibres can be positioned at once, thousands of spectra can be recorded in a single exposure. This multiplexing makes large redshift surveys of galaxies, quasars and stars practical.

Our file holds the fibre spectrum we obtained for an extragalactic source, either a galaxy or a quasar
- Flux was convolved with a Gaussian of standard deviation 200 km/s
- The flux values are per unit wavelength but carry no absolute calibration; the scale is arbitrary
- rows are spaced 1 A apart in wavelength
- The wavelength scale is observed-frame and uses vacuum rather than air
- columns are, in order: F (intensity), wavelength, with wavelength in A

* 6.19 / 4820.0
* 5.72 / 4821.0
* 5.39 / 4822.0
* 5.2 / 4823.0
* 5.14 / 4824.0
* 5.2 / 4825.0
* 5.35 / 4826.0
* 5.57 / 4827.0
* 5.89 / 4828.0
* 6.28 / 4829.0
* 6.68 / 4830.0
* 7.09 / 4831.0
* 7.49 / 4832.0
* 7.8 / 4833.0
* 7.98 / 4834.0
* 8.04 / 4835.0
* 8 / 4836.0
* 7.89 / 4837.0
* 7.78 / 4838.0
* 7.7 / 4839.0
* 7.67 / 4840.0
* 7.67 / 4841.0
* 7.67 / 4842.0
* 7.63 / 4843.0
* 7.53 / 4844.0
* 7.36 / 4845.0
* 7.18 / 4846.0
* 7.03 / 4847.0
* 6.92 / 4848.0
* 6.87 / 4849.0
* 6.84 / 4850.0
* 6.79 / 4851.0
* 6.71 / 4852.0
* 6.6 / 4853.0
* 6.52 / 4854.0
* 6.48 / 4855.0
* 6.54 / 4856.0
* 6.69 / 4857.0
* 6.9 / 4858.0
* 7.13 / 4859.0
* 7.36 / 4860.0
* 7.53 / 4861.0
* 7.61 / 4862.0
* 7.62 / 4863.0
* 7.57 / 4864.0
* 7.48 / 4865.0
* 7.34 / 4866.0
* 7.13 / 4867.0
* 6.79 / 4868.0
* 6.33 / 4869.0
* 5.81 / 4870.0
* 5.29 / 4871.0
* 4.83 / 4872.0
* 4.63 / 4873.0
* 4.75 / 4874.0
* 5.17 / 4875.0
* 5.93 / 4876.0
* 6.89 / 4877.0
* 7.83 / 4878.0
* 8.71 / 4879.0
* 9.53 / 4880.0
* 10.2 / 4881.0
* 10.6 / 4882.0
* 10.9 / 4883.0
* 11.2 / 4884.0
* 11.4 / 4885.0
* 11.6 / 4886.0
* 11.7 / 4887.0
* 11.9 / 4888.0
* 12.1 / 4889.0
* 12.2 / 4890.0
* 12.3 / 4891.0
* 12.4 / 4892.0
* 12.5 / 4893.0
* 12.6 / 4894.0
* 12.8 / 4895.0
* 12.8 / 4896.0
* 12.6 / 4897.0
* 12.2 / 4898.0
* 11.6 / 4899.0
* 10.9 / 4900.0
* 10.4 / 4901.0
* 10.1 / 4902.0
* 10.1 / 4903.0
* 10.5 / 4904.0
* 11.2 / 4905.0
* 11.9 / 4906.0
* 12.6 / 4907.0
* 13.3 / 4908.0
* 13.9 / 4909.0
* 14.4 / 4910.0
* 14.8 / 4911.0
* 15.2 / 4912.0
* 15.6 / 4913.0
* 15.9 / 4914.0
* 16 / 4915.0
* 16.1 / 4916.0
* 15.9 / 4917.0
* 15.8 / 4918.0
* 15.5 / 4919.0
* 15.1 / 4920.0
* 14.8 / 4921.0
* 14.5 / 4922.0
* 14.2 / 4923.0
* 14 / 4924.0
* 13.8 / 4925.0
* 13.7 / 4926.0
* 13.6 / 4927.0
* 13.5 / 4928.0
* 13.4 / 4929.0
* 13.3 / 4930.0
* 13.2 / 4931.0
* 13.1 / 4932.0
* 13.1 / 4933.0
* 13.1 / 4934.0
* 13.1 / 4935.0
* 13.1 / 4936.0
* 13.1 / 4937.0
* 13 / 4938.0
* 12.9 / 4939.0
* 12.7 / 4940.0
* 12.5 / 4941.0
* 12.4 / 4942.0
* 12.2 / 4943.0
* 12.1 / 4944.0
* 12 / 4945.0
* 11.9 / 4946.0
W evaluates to 1.82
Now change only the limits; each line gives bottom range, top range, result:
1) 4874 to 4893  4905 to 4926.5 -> 1.44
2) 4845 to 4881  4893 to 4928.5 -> 1.97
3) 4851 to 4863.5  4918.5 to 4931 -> 2.02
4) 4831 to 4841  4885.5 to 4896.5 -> 1.58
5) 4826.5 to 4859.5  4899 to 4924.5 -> 1.92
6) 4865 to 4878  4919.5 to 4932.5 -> 2.29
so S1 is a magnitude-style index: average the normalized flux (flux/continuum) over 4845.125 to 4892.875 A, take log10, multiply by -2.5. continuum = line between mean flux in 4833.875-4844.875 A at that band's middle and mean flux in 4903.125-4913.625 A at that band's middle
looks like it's 0.26 mag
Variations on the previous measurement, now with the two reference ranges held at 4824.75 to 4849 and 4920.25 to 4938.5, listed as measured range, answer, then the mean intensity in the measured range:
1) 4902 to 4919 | -0.13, 13.9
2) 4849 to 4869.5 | 0.24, 6.99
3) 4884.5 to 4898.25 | -0.12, 12.2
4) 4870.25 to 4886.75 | 0.24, 8.11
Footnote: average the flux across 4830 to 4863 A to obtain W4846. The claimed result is 7.28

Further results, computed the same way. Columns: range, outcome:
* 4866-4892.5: 8.75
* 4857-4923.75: 10.7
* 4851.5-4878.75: 6.59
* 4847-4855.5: 6.73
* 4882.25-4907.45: 11.7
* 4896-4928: 13.5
